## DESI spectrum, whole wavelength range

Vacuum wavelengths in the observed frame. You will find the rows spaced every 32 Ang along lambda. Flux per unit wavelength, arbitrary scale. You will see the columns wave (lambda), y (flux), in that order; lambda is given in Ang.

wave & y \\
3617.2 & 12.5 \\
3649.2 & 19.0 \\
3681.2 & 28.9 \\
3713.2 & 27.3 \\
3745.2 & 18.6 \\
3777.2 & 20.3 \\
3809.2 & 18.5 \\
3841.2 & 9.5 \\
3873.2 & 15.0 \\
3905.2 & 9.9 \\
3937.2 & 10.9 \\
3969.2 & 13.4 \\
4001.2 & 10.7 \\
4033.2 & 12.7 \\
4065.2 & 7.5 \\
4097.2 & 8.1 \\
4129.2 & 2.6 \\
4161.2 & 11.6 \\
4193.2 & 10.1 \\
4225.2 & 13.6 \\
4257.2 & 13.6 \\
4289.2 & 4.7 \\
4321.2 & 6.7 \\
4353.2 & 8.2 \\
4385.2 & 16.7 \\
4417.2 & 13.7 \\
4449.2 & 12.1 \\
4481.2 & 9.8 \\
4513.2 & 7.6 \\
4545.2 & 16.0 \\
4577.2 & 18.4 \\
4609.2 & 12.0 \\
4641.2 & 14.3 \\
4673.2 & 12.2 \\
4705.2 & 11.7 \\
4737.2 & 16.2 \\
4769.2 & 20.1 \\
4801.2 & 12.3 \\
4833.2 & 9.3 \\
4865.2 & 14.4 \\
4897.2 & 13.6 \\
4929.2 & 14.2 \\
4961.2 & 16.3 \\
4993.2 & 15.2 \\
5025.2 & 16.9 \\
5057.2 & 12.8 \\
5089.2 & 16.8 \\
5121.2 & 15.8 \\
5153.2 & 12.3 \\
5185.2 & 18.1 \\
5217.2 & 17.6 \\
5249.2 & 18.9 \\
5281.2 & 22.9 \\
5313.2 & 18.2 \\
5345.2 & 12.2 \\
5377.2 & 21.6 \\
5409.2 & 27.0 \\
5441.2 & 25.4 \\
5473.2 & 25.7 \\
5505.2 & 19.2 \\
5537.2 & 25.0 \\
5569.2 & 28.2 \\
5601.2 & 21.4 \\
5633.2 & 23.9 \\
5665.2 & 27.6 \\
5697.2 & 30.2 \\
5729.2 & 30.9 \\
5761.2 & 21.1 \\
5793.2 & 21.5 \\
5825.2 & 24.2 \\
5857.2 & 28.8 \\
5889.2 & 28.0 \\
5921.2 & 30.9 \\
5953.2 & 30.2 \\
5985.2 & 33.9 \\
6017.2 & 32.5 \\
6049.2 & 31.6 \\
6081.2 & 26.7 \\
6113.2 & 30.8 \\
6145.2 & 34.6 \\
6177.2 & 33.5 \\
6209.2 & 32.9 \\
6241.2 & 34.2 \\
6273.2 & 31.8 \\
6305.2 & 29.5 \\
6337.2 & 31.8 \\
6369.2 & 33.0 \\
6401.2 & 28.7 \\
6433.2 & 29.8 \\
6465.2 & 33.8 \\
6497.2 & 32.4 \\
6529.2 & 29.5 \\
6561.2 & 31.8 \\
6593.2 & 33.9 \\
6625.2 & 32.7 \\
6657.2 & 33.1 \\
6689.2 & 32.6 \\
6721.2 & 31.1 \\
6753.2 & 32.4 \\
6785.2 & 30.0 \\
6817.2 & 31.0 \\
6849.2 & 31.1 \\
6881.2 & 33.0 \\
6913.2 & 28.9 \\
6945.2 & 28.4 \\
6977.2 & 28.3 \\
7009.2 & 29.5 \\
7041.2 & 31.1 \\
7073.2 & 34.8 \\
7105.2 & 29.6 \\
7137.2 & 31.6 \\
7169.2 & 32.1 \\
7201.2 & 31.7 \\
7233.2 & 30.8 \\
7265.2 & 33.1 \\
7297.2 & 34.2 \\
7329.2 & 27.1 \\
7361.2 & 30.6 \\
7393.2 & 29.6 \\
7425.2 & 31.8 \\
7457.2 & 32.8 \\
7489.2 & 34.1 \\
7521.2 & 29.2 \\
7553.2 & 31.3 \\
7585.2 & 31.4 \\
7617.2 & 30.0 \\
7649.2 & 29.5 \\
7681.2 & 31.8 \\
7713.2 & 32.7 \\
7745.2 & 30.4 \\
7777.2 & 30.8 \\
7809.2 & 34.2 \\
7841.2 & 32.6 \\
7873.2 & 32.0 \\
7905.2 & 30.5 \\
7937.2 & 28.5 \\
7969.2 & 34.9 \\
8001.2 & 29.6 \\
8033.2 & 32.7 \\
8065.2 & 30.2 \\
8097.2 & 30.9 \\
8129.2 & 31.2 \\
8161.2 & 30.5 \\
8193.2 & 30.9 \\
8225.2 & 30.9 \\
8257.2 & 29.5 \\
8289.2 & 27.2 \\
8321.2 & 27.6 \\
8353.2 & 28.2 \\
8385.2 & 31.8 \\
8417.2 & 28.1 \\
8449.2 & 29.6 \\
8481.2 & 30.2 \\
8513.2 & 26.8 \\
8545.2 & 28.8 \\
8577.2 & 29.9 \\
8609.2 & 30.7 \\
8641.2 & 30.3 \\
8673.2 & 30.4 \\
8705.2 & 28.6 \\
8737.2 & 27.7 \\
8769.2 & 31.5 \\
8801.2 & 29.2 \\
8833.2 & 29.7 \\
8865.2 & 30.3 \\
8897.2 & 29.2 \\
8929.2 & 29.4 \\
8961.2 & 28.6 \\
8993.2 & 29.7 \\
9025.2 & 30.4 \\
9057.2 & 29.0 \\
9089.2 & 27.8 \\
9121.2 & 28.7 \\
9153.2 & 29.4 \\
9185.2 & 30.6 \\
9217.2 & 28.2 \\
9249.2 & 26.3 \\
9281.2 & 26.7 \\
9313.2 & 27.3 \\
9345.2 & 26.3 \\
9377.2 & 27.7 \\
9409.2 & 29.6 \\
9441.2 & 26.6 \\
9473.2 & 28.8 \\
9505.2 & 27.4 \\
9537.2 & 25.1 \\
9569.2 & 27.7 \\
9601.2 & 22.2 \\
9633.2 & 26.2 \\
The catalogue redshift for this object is 0.345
